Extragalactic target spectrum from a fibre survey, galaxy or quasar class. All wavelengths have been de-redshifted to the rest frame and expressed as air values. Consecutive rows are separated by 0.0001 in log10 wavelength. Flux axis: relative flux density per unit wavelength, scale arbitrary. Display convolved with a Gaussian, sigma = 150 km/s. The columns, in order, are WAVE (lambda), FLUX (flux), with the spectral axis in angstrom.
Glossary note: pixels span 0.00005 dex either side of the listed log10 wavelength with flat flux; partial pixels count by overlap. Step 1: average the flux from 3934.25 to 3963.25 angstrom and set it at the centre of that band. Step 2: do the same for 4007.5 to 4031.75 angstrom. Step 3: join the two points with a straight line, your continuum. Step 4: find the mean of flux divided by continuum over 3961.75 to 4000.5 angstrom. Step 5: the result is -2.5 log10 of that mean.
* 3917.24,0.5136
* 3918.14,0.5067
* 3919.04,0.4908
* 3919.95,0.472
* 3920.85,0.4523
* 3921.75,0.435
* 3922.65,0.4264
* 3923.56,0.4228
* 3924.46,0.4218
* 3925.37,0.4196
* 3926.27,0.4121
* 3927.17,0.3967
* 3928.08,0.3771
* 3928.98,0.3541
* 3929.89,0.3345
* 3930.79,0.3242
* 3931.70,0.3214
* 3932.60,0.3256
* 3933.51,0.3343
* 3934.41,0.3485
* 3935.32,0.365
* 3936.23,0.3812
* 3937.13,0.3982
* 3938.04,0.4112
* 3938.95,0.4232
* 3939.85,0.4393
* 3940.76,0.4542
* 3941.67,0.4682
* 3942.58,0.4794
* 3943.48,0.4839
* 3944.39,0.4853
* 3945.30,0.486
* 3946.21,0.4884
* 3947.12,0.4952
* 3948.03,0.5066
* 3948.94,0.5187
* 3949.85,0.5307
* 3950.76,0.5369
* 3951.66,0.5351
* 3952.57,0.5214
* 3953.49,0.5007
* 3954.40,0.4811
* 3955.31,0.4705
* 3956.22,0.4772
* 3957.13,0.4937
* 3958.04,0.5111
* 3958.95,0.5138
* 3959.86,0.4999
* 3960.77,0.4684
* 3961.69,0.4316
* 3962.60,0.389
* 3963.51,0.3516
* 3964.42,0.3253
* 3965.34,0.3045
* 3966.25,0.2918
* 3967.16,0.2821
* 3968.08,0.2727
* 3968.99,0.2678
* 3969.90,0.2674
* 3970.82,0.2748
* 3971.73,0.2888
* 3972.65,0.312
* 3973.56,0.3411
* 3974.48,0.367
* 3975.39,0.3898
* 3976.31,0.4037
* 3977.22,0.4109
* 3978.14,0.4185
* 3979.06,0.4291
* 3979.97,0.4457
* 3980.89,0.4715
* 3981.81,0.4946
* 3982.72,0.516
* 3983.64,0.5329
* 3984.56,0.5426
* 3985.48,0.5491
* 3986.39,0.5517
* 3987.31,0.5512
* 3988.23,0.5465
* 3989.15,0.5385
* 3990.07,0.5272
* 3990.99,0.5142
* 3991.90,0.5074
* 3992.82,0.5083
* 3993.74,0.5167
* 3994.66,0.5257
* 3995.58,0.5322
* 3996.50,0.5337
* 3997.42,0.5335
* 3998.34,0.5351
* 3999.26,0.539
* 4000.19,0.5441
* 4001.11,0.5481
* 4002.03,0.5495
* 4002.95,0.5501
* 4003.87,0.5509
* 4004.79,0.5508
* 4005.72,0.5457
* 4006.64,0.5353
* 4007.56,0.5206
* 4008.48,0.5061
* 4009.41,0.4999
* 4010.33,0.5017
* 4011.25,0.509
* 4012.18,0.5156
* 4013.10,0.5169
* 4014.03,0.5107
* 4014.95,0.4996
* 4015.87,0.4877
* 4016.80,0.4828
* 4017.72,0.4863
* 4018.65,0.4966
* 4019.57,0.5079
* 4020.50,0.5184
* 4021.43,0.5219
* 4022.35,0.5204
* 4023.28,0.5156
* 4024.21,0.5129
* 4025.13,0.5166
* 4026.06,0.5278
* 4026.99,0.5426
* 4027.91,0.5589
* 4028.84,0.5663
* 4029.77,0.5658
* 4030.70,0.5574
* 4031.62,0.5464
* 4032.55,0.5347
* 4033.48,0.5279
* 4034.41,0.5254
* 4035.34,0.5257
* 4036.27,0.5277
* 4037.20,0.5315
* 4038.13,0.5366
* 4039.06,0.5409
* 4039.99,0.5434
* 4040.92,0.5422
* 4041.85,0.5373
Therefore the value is 0.13 mag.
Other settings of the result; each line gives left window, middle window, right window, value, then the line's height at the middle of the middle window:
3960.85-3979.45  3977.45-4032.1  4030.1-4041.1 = -0.179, 0.446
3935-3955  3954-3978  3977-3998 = 0.275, 0.491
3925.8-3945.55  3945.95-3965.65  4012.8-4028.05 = -0.112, 0.426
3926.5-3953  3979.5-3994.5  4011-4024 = -0.093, 0.477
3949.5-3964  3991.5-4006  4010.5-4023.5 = -0.077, 0.499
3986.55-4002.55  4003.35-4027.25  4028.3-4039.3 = 0.045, 0.537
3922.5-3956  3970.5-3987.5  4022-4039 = 0.104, 0.479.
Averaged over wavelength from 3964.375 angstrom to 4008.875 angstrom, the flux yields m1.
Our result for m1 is 0.462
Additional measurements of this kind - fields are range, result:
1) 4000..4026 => 0.519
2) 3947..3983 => 0.419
